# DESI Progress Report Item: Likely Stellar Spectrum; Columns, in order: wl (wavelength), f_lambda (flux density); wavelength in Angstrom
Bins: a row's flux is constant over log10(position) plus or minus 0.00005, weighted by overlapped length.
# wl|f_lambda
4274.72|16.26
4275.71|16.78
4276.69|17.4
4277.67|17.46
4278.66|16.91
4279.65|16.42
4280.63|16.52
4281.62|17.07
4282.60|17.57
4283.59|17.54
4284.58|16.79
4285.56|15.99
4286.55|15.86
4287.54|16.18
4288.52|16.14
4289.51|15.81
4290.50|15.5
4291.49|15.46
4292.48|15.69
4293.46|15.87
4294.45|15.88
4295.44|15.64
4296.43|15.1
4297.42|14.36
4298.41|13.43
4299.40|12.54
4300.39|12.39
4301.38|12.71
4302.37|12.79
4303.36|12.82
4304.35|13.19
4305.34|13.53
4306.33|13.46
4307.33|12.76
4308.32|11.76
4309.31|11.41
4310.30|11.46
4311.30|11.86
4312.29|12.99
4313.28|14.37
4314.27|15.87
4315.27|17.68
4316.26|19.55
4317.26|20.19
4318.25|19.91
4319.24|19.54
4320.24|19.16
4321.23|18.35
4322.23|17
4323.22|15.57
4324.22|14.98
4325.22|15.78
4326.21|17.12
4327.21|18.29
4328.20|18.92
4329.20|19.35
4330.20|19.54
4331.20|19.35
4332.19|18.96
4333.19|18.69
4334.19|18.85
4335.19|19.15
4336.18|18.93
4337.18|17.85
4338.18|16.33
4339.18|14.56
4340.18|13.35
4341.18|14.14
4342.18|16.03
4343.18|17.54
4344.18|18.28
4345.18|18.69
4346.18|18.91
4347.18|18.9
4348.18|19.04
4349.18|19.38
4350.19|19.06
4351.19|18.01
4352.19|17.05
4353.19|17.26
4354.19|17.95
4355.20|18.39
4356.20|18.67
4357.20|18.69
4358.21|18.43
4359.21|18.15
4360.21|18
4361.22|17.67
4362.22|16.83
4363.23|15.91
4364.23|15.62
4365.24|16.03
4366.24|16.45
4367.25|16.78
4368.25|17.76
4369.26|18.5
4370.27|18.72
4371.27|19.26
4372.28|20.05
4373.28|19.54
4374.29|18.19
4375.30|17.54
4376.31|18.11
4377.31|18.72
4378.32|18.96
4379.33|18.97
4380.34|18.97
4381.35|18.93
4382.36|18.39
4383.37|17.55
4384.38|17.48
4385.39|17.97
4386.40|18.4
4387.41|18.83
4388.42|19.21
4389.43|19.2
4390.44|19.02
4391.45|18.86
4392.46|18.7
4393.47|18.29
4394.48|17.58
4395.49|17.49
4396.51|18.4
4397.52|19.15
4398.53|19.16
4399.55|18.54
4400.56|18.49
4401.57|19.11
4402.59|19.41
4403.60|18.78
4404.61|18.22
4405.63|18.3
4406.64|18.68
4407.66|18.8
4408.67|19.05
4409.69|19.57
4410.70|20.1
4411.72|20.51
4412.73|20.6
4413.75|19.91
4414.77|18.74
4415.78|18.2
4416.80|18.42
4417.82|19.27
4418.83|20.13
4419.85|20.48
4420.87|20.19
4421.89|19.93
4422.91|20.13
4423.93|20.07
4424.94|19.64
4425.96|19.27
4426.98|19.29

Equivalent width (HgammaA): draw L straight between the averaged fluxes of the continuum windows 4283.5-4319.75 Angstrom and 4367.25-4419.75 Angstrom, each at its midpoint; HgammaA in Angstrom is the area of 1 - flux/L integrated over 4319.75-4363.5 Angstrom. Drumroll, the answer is -3.0 Angstrom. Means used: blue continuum 14.9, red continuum 18.8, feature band 17.8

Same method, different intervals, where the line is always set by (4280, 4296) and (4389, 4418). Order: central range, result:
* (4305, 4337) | 0.5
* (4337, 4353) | 0.2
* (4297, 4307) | 2.1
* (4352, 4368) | 0.5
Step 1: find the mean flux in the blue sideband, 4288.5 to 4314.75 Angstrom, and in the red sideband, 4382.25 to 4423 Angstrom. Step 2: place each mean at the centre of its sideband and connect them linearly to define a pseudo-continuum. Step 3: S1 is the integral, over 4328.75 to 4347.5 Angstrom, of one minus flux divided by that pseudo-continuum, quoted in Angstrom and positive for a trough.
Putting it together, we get -2.5 Angstrom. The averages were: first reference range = 13.8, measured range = 17.7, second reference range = 19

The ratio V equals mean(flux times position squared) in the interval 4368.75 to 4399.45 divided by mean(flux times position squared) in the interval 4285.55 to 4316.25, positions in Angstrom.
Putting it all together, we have 1.4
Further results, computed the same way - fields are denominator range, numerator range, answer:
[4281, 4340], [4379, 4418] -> 1.22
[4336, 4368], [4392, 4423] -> 1.13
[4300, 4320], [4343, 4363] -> 1.27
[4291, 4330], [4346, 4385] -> 1.21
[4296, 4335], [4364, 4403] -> 1.20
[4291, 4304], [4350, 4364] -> 1.29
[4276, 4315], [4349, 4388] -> 1.26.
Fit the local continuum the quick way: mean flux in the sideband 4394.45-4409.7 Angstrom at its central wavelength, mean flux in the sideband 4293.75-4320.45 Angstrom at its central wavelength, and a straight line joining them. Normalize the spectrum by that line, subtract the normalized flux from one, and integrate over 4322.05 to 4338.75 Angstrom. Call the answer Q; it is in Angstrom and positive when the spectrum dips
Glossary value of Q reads -2.4 Angstrom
